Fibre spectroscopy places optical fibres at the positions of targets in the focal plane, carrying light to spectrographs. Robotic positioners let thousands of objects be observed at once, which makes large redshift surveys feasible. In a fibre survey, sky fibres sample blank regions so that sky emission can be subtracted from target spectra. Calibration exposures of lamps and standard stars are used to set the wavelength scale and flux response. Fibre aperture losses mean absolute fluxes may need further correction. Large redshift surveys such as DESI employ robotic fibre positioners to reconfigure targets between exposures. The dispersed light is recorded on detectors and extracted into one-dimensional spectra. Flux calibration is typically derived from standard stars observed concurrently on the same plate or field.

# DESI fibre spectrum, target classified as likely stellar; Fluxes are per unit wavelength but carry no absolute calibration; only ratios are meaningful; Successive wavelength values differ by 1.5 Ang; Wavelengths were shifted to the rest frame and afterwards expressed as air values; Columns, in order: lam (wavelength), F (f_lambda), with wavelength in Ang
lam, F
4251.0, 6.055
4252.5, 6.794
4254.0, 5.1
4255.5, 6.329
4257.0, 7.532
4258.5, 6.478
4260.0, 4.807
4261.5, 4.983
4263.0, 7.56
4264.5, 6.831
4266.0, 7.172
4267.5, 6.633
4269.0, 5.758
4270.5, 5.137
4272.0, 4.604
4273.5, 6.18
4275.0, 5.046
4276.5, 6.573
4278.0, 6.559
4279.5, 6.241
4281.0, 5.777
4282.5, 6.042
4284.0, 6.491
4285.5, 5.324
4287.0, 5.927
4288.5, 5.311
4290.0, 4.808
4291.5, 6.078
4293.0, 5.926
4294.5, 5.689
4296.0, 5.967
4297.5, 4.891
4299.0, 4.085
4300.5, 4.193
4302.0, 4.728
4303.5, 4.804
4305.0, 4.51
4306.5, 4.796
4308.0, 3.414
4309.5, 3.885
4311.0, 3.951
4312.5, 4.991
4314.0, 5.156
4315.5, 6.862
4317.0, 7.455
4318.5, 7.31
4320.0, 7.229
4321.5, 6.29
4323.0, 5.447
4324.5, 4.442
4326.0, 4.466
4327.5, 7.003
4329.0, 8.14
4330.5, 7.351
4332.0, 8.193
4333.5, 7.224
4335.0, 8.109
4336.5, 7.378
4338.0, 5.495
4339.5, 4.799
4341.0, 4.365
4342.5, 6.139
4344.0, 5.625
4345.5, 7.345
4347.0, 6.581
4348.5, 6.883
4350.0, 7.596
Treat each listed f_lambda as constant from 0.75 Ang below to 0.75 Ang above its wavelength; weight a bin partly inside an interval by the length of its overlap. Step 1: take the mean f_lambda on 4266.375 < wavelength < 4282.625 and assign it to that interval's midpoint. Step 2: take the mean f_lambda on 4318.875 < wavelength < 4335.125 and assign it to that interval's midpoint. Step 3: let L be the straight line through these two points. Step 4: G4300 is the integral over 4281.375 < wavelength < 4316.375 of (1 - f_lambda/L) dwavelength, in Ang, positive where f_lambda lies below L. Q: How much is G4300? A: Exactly 6.2 Ang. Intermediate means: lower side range 5.89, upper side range 6.68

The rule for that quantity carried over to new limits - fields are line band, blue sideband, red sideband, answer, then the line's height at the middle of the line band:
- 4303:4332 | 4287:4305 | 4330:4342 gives 1.1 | 5.92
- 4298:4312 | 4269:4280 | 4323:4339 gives 4.4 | 6.26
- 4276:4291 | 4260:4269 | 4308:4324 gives 0.6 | 6.16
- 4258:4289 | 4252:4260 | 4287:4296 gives -0.1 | 5.96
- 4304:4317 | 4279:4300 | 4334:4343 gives 2.1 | 5.8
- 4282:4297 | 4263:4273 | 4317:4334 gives 1.4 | 6.34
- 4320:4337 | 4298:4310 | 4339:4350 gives -4.2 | 5.4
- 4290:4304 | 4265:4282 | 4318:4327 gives 1.9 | 5.92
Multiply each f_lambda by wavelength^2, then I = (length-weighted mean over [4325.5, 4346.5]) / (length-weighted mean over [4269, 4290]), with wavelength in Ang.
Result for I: 1.17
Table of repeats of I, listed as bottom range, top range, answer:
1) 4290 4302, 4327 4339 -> 1.43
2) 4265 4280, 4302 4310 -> 0.73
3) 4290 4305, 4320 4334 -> 1.30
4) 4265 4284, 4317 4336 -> 1.16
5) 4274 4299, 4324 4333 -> 1.19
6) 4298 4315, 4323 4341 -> 1.47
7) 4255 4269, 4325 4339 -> 1.11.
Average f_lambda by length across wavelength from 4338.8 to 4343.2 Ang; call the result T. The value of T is 5.09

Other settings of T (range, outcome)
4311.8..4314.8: 5.1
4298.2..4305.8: 4.47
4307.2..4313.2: 4.06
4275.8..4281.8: 6.28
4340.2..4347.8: 6.01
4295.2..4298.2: 5.44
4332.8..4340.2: 6.61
